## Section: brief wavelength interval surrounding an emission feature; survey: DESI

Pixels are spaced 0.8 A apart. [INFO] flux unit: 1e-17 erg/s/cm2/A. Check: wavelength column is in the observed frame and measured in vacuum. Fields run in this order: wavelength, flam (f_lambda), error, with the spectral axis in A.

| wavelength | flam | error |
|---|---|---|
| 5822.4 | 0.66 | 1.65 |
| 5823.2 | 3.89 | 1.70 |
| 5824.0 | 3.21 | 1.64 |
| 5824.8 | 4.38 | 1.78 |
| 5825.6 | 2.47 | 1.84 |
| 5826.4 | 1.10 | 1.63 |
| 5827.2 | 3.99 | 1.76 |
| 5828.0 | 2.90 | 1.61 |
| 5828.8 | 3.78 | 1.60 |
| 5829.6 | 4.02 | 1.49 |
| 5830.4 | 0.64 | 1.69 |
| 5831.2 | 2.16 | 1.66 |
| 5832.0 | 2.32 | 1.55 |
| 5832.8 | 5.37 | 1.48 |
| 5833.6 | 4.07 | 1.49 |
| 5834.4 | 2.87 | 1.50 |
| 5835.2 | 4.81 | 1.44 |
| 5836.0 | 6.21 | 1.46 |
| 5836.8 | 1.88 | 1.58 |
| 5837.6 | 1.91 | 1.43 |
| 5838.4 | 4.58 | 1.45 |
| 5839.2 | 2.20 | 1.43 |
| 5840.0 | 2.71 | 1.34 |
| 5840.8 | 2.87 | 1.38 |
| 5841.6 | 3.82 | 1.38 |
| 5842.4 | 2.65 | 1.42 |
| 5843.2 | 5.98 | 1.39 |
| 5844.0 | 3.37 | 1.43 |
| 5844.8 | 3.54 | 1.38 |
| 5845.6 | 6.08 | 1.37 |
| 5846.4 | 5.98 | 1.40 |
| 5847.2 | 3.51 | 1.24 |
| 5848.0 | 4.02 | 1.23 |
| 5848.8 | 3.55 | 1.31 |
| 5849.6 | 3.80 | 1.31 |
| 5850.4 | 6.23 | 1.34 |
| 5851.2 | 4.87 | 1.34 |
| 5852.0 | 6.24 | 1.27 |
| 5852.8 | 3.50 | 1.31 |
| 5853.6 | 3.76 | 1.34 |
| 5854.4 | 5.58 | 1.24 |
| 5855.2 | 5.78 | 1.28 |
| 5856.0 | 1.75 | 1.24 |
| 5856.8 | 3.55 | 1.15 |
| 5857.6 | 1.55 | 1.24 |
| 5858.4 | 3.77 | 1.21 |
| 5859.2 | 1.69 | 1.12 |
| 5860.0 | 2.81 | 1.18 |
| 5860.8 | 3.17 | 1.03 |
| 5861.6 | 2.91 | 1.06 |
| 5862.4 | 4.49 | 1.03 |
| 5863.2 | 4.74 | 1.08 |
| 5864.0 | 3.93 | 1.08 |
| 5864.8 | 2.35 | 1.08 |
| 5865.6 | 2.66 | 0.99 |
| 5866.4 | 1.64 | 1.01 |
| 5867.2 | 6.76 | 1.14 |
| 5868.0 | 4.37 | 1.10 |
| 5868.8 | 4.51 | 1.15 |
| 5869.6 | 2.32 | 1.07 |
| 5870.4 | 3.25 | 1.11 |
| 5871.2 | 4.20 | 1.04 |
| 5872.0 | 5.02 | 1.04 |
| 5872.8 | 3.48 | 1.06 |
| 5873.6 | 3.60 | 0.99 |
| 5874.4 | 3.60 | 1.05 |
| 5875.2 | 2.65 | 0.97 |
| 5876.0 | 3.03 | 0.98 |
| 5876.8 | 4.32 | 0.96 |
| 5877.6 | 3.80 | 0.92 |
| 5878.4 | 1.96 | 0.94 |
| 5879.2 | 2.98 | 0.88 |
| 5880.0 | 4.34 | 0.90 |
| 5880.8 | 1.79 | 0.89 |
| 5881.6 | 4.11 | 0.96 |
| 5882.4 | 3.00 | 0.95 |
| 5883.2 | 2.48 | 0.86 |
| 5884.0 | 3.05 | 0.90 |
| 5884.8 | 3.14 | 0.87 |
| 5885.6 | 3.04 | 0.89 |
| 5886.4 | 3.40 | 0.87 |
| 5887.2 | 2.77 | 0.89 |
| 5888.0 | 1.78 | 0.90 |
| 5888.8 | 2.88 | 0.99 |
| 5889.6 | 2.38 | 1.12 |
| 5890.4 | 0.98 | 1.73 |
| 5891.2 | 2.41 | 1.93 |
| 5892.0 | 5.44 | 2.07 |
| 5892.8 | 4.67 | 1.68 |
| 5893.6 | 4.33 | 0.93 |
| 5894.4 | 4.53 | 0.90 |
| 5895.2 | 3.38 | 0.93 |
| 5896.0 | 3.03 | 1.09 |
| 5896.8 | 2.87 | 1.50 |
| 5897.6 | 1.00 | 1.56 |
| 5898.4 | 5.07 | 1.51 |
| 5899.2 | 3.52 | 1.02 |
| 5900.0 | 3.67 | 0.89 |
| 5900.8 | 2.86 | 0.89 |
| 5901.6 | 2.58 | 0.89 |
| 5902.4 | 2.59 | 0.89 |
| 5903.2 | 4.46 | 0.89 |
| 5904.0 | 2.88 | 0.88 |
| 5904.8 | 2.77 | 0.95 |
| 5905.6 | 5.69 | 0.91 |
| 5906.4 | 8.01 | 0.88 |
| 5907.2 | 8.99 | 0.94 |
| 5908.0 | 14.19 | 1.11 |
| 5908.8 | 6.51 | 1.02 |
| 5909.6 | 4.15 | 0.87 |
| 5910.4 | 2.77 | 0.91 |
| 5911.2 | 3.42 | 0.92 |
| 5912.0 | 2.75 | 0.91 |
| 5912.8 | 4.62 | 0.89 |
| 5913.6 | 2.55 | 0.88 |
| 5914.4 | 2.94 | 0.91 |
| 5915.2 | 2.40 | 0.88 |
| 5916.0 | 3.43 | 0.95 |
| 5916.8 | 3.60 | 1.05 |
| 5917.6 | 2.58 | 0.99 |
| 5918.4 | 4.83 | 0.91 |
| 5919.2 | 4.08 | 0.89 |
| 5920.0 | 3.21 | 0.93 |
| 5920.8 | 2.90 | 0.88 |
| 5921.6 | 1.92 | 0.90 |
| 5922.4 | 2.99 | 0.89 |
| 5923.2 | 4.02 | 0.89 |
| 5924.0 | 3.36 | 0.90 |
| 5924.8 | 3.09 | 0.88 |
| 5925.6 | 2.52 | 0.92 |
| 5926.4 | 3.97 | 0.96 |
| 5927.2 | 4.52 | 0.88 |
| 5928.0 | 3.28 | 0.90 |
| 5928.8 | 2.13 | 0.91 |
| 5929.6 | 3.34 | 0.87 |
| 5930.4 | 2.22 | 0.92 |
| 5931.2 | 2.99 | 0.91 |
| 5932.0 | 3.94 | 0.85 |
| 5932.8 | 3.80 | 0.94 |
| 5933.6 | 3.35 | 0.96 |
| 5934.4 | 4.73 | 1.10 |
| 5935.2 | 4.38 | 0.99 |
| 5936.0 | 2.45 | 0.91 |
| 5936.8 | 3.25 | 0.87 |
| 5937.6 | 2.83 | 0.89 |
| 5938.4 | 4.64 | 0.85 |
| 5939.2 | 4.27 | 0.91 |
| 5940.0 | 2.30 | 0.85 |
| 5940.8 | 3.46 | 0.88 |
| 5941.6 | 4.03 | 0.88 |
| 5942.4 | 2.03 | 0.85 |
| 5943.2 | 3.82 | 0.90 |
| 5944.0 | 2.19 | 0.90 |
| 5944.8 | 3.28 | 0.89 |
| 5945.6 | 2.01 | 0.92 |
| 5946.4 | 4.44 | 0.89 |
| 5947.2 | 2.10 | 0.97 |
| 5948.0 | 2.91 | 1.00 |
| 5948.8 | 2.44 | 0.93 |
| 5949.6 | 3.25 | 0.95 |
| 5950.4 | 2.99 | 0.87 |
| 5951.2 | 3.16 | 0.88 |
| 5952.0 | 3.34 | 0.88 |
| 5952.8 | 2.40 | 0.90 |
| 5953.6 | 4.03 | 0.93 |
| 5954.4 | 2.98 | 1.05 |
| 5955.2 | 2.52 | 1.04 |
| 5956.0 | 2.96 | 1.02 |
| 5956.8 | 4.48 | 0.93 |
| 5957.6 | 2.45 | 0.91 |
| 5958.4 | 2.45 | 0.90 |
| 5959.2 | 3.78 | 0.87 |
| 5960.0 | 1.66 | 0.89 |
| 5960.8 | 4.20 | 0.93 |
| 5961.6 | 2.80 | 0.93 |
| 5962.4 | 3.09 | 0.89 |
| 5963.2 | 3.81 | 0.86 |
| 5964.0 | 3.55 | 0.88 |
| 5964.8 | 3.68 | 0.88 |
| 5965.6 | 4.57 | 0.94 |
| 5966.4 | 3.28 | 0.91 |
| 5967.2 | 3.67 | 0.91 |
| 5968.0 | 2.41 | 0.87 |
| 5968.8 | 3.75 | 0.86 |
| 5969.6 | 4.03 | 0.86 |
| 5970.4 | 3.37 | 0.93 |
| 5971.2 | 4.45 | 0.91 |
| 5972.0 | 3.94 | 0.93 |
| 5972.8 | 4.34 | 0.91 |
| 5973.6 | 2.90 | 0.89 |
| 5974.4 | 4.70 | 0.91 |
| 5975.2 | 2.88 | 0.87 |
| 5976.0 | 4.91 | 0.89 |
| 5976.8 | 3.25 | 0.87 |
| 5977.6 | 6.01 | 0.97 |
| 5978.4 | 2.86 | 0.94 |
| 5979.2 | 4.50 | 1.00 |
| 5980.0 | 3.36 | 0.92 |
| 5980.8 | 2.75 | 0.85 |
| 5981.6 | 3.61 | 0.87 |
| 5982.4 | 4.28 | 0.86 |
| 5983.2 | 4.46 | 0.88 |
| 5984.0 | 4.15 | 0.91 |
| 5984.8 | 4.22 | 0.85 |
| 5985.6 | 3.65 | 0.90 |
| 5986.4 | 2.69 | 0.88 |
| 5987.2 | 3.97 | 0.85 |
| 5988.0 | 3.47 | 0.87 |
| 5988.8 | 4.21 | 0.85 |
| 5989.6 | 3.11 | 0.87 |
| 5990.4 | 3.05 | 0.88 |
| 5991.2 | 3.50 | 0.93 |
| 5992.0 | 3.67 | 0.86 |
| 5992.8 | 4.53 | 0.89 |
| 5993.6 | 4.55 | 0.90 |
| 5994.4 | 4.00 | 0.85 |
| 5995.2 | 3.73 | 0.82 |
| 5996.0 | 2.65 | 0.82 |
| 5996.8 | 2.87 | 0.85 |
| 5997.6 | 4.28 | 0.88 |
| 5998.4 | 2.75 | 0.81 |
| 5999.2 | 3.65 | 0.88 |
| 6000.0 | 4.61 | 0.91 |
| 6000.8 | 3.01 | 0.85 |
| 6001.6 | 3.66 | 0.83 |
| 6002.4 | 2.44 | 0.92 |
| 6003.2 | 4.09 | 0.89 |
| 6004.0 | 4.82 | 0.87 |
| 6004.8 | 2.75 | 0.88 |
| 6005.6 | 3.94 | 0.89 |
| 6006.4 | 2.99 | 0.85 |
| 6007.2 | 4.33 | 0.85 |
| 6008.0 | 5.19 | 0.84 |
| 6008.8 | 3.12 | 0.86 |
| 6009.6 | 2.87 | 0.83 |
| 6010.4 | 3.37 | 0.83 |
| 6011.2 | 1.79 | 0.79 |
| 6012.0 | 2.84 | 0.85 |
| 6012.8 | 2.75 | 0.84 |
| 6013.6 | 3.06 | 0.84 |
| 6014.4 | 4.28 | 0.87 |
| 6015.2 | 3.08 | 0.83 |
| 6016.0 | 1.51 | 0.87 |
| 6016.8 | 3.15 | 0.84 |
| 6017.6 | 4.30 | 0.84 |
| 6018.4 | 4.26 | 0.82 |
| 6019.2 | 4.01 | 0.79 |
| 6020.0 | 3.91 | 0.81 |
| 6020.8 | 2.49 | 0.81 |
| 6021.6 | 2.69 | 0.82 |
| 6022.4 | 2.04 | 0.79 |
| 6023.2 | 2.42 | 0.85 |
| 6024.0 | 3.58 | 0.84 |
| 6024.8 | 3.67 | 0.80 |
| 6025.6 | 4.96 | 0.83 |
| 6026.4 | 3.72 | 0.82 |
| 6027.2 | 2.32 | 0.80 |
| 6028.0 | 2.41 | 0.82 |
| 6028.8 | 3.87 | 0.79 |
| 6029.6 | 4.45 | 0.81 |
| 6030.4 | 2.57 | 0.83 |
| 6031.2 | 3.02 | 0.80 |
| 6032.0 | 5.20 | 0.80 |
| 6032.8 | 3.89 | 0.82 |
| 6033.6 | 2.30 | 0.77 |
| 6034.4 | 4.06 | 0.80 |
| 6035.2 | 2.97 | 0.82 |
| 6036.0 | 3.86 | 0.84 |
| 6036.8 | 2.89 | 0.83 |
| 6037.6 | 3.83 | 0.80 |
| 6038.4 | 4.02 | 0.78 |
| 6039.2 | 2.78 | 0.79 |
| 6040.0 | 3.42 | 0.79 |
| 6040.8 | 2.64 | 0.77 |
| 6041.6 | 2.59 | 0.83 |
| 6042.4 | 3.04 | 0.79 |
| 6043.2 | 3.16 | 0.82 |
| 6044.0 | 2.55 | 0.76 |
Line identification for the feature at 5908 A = [O III]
